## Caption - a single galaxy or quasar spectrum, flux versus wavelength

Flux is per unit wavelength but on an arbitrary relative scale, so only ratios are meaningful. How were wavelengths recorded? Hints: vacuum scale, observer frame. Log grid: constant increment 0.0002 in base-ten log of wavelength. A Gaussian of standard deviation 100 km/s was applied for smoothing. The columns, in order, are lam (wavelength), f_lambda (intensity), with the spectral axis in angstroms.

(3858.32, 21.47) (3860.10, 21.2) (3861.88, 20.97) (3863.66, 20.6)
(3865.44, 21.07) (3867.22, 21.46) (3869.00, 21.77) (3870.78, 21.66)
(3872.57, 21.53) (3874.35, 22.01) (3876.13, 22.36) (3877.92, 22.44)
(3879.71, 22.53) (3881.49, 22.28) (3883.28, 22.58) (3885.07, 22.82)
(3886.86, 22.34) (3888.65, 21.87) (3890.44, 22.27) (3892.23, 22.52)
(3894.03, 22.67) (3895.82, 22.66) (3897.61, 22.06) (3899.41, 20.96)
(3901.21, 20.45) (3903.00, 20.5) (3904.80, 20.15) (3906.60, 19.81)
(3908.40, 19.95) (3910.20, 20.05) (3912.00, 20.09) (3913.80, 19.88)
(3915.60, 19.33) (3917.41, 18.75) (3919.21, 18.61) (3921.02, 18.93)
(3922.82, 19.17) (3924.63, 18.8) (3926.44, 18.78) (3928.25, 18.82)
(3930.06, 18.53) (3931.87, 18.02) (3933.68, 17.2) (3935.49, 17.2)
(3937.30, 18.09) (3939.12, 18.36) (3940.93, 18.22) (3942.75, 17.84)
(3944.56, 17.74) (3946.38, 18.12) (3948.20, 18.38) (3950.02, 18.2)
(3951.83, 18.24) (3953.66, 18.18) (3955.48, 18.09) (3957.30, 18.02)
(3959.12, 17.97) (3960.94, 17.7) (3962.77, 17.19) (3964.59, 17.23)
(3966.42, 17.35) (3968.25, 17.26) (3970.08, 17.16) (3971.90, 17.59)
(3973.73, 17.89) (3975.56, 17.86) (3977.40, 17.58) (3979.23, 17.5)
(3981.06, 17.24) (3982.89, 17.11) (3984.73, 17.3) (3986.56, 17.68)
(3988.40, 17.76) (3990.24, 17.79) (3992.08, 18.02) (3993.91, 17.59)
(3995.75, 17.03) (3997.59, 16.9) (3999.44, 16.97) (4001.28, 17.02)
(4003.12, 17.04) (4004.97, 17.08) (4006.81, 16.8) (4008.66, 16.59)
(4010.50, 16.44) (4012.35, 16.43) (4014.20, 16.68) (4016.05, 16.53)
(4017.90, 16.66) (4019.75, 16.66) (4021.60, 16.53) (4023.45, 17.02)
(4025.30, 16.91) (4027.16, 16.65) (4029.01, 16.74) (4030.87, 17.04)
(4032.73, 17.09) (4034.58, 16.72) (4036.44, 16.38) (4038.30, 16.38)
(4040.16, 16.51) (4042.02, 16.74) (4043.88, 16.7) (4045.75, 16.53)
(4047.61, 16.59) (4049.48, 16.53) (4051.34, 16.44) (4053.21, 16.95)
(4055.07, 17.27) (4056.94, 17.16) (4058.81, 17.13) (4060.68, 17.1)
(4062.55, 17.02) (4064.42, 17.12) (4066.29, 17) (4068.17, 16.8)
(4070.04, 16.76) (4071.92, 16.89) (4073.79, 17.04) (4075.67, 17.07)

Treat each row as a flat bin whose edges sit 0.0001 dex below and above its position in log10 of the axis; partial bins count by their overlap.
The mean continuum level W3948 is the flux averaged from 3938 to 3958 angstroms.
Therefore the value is 18.1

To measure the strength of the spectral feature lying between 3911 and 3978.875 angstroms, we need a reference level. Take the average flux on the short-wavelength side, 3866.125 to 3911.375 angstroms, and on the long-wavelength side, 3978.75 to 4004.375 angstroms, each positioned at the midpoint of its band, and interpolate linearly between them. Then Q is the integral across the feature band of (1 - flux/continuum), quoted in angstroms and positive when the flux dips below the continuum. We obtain 4.0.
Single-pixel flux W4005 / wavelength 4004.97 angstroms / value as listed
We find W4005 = 17.08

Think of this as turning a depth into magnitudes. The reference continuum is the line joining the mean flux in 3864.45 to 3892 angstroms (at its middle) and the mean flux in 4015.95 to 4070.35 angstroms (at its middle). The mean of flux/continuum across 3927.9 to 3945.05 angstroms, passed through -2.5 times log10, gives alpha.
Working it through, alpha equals 0.13 mag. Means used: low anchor 22.1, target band 18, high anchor 16.8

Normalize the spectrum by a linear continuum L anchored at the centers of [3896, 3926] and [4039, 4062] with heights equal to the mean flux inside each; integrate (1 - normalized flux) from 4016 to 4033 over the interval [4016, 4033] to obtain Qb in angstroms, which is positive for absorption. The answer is 0.6 angstroms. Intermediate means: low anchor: 19.9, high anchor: 16.8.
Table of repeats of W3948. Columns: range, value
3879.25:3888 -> 22.5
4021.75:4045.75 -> 16.7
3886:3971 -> 19.1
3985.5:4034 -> 17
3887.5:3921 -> 20.7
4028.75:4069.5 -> 16.8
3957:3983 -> 17.5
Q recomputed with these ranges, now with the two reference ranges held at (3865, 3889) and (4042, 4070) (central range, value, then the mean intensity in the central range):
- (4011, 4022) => 0.9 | 16.6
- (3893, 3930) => 1.9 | 20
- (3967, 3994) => 2.1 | 17.6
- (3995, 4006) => 0.9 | 17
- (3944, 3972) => 2.8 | 17.8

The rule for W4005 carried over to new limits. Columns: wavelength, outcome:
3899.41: 20.96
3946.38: 18.12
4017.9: 16.66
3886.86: 22.34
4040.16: 16.51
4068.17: 16.8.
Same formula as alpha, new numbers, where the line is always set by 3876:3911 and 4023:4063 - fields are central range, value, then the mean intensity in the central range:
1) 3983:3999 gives 0.06 mag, 17.5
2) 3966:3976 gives 0.10 mag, 17.5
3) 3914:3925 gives 0.10 mag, 19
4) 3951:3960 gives 0.09 mag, 18.1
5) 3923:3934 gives 0.11 mag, 18.5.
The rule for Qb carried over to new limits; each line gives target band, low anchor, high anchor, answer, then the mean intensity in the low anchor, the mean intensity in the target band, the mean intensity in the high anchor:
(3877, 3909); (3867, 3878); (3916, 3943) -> -1.7 angstroms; 21.9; 21.7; 18.4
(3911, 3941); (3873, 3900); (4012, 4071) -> 3.2 angstroms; 22.3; 18.7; 16.8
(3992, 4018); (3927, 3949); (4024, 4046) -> 0.4 angstroms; 18.1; 16.9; 16.7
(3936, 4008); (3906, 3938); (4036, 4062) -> 1.7 angstroms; 18.9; 17.6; 16.8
